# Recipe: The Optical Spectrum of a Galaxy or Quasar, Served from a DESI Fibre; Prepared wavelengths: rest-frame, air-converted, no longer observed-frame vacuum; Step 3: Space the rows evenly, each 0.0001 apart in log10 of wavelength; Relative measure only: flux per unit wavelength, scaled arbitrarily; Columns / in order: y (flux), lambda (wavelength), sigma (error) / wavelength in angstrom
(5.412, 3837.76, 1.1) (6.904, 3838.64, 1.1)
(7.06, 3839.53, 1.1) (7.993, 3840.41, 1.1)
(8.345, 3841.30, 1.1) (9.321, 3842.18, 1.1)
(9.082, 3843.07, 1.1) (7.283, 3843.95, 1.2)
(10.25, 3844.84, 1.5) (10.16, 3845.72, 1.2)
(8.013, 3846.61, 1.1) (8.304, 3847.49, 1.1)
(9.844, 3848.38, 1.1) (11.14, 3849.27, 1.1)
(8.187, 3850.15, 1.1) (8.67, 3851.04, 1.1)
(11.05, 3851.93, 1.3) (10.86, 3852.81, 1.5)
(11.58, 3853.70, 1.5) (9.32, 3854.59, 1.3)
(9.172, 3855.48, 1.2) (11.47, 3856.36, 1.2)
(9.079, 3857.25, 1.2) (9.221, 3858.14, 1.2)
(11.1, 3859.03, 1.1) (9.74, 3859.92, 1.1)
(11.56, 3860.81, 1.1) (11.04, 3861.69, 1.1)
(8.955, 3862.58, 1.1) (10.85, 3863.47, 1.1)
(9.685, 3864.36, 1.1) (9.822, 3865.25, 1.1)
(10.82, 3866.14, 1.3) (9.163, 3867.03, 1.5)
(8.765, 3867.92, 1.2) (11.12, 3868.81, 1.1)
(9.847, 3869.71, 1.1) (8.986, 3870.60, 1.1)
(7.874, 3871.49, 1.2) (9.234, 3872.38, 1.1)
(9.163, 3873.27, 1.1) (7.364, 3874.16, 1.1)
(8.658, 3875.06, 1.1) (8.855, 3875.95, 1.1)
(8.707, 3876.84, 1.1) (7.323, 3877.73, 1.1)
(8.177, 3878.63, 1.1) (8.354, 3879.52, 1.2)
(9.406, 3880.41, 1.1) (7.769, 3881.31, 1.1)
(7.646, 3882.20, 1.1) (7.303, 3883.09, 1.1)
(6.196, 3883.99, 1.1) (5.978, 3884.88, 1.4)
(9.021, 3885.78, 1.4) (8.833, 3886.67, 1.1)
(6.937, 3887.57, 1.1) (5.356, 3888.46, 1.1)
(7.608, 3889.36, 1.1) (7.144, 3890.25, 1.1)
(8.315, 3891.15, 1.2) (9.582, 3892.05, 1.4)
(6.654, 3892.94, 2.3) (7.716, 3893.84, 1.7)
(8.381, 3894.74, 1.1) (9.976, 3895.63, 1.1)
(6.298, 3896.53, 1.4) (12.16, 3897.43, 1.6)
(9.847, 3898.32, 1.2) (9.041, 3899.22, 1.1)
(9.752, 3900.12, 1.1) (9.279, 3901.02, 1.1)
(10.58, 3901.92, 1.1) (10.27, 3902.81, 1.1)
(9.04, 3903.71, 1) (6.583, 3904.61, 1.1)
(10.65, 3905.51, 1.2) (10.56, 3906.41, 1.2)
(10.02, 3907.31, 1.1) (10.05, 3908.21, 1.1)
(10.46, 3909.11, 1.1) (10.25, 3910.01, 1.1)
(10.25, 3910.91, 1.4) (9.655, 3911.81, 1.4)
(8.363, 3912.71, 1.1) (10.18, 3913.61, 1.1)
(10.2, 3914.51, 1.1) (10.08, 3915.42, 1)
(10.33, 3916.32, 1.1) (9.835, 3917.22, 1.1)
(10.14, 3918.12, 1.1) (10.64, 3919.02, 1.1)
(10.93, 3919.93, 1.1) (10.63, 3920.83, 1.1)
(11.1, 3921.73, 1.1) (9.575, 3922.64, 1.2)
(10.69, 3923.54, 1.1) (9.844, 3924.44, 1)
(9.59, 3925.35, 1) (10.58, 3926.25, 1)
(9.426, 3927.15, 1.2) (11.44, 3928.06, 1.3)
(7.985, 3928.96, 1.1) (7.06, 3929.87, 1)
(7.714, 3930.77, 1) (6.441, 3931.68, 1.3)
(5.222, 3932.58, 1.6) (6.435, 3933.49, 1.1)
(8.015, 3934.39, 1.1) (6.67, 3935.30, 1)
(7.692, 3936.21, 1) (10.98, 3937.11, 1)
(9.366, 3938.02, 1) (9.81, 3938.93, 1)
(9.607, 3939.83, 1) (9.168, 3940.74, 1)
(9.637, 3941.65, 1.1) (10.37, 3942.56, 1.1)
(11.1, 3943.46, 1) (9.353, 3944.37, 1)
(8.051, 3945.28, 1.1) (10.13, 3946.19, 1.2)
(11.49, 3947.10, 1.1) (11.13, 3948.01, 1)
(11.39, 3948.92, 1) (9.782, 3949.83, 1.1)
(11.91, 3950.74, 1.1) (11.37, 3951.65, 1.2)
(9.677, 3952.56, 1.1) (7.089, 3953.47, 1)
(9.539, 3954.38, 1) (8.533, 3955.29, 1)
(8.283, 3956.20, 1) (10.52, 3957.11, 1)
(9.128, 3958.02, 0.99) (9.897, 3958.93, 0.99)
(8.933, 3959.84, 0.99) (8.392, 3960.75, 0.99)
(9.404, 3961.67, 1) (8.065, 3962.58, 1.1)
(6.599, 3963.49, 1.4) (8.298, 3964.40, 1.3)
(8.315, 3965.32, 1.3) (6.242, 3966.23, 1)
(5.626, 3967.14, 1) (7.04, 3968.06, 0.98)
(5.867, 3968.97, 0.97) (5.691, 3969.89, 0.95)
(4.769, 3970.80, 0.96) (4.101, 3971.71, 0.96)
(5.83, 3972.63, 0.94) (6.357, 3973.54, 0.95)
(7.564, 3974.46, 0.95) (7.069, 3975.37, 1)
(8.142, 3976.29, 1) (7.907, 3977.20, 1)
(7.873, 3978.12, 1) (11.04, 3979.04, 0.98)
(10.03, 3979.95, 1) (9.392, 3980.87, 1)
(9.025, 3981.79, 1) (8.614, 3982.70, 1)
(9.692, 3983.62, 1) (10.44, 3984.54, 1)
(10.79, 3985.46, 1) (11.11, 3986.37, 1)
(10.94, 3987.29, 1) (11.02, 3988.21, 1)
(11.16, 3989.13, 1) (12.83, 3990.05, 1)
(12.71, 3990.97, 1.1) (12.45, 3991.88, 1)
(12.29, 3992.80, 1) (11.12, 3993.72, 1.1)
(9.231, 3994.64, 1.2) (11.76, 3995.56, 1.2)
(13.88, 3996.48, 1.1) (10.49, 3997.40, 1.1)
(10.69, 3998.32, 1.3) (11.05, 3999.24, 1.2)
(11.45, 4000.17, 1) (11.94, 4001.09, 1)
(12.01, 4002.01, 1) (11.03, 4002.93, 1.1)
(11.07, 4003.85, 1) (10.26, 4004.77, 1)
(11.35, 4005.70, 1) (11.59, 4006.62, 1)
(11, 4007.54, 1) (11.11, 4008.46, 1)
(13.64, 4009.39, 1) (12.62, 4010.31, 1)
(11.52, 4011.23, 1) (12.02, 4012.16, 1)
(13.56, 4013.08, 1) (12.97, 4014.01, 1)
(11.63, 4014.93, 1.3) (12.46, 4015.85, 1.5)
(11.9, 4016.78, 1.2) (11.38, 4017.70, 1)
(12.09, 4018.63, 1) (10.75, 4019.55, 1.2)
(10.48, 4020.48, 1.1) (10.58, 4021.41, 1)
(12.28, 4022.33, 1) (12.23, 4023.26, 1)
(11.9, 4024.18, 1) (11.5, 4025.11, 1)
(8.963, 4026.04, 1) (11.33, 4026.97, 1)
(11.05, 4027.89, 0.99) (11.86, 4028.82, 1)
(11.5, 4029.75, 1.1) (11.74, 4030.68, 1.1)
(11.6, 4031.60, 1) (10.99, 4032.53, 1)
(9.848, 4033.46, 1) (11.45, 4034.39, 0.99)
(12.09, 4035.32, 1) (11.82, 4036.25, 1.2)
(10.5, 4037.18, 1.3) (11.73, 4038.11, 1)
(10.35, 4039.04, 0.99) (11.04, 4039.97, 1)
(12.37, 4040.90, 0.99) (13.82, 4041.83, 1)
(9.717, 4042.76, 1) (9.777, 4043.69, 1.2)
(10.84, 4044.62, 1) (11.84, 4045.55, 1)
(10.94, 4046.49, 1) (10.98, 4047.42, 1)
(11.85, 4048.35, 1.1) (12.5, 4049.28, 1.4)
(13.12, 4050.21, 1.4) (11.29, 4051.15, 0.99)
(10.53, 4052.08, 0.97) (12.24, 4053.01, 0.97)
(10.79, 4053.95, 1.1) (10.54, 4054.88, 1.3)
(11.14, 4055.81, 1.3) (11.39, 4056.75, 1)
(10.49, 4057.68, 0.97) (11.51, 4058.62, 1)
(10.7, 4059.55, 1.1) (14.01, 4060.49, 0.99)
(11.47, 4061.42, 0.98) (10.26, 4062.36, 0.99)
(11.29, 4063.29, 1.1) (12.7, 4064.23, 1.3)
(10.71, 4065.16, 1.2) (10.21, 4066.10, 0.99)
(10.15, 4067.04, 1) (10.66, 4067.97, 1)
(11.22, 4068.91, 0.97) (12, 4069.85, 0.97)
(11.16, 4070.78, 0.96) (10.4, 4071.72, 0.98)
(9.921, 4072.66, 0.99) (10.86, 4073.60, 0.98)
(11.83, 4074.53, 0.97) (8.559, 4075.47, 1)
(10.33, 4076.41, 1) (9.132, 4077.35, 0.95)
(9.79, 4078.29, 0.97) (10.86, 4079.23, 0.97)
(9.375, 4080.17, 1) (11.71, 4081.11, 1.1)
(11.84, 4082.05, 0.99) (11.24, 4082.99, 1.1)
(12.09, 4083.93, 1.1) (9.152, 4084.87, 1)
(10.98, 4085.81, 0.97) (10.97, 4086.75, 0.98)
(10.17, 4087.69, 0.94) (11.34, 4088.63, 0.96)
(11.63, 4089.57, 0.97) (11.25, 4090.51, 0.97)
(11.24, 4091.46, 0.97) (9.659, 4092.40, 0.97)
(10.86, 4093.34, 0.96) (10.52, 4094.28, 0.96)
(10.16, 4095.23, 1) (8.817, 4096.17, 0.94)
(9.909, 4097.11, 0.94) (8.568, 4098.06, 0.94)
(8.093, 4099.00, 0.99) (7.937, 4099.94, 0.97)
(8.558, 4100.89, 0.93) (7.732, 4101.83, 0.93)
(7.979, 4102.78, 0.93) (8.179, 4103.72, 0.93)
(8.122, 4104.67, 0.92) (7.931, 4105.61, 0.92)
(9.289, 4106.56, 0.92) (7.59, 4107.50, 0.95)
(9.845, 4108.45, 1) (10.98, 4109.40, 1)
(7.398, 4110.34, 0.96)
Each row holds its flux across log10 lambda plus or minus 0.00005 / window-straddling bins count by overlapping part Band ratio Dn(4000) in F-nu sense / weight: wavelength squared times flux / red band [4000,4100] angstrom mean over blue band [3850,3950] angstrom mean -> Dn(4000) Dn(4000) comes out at 1.3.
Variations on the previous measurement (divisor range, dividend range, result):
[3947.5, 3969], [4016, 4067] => 1.33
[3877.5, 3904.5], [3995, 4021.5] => 1.49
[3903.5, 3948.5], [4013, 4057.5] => 1.27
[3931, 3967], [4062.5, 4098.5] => 1.26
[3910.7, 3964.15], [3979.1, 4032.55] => 1.25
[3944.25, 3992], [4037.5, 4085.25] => 1.29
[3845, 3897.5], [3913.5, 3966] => 1.08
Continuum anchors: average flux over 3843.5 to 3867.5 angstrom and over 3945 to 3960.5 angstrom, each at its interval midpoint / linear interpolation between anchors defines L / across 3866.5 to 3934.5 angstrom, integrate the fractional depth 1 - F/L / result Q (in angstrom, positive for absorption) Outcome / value 6.3 angstrom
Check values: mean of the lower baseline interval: 9.87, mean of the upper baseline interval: 9.82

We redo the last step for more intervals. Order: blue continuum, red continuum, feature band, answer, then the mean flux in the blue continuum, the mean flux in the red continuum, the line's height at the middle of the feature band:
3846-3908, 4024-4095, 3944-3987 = 6.0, 9.06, 11.1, 10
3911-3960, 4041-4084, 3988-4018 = -4.1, 9.5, 11.1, 10.3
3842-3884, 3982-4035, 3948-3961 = 1.2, 9.31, 11.4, 10.6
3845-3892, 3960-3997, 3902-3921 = -2.0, 9.02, 8.97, 9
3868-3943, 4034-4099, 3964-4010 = 1.3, 8.96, 10.9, 9.96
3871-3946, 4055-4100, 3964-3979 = 4.4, 8.95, 10.7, 9.59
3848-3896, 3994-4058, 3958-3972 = 4.3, 8.97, 11.4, 10.5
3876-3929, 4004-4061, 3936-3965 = 1.4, 9.14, 11.5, 10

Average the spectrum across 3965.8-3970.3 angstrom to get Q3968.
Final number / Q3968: 6.09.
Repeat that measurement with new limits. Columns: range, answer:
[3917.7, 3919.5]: 10.4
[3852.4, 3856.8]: 10.5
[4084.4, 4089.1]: 10.5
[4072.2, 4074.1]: 10.5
